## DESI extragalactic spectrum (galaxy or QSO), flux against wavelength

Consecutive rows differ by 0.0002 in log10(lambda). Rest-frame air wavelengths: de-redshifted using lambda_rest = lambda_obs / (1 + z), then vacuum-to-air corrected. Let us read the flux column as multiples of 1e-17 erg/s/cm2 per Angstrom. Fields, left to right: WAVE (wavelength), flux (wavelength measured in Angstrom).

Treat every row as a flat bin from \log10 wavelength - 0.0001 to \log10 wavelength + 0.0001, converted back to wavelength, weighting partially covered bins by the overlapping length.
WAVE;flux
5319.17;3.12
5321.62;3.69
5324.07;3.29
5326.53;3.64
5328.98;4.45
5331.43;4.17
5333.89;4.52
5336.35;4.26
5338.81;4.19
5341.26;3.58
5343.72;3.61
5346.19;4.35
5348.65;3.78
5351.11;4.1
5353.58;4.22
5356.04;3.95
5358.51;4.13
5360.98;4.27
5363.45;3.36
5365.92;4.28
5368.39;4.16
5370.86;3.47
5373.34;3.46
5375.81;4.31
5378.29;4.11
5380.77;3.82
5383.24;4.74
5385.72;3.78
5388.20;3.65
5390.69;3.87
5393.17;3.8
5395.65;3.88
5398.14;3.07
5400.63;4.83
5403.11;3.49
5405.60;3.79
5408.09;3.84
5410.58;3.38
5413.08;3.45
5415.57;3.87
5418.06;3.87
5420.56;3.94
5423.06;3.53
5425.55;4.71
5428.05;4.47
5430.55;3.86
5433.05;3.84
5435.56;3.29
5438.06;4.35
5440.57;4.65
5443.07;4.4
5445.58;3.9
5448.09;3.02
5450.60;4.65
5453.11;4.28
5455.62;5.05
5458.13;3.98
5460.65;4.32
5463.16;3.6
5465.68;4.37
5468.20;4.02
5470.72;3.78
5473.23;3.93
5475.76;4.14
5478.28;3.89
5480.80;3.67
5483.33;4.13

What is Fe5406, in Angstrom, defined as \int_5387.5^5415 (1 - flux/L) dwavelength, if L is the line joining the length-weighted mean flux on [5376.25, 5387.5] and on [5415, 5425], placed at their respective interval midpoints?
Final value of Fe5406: 1.70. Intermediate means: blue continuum 4.11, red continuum 3.86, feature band 3.74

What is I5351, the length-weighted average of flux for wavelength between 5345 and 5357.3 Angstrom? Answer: 4.08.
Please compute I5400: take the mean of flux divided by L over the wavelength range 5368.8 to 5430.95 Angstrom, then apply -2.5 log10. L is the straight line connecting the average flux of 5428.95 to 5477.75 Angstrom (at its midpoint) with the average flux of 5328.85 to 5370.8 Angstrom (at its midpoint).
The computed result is 0.05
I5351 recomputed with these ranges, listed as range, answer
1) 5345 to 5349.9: 4.07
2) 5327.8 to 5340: 4.32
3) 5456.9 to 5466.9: 4.06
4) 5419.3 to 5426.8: 4.06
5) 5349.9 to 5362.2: 4.13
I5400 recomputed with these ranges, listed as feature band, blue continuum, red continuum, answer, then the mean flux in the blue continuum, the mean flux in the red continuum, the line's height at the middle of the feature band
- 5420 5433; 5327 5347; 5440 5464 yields 0.02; 4.12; 4.18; 4.17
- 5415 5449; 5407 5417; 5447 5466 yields -0.03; 3.64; 4.16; 3.87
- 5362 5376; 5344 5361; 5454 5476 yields 0.07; 4.07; 4.13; 4.08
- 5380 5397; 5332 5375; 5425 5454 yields 0.03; 3.99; 4.1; 4.03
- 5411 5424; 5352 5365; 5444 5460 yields 0.11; 3.99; 4.16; 4.1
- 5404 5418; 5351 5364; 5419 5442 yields 0.11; 4.03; 4.07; 4.06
